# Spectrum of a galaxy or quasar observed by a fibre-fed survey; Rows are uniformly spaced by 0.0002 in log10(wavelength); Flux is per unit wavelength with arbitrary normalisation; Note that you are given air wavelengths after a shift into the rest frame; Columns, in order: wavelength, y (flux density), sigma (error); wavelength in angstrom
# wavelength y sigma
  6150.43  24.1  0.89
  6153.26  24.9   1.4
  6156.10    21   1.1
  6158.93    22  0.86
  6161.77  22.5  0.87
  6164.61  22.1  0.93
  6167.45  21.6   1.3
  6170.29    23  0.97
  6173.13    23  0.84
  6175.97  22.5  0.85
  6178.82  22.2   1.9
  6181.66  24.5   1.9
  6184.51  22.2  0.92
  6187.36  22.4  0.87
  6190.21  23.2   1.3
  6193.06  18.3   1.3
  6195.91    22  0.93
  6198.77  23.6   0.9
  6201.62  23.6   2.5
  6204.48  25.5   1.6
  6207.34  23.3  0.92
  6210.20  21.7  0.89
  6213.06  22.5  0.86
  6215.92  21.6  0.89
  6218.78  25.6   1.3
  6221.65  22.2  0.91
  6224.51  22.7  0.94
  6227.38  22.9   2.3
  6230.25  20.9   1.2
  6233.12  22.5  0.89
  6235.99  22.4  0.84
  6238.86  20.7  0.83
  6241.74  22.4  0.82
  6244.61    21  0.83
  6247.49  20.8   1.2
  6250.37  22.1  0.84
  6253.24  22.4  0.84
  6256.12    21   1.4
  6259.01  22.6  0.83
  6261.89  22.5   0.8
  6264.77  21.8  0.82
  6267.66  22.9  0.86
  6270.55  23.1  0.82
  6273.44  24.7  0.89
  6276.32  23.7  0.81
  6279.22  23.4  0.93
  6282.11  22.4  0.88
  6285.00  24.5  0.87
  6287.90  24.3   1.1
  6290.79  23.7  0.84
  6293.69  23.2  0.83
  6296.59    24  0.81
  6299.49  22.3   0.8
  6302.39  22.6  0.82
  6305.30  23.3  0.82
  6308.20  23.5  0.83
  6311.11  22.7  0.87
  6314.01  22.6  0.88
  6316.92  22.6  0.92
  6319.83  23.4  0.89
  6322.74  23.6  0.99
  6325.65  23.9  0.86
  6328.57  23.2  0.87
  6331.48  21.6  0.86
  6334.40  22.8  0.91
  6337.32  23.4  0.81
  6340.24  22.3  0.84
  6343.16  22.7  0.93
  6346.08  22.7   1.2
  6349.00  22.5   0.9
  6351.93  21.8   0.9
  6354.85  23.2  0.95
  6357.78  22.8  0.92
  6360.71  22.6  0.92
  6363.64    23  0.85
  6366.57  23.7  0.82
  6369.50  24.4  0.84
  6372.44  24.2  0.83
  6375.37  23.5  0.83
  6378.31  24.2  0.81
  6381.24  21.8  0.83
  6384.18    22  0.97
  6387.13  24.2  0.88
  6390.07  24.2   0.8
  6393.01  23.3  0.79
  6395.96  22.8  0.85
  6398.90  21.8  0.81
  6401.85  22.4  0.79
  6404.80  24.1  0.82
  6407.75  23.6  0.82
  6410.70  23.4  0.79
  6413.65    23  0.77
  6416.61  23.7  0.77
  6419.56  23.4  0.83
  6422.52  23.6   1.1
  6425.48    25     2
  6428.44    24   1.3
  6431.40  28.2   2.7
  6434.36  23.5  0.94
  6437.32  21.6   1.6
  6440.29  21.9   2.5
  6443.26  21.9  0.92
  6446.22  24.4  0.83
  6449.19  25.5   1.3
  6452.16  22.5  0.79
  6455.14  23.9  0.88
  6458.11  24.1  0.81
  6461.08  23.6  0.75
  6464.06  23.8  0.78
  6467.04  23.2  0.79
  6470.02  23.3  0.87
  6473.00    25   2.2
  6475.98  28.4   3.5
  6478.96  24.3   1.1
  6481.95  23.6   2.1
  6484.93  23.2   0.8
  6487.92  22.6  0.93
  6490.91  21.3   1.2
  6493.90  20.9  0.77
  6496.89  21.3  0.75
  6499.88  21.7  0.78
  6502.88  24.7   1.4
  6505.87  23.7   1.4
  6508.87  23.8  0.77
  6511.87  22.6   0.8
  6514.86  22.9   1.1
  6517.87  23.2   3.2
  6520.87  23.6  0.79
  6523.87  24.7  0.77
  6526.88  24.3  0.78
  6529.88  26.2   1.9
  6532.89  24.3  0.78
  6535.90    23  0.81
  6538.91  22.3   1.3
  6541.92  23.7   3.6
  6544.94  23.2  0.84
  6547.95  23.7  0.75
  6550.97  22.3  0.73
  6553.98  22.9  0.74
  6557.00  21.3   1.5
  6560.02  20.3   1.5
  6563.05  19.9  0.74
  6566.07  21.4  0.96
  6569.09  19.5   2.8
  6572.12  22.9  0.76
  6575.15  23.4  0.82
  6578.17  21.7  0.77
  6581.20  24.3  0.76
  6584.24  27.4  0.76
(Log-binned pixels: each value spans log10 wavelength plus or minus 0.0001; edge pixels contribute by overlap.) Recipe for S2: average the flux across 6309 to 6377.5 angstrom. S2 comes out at 23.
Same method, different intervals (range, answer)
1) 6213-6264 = 22.1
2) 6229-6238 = 21.9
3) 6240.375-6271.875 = 22.1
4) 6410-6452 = 23.8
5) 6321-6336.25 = 23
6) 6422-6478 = 24.1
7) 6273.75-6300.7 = 23.6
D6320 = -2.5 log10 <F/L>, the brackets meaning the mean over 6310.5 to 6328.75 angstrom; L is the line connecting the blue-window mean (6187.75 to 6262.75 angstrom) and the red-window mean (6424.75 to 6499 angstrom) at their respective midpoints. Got -0.02 mag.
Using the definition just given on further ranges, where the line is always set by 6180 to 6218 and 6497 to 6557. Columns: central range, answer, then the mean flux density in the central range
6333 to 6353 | 0.019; 22.6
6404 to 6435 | -0.045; 24.2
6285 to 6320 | -0.014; 23.2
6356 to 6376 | -0.018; 23.5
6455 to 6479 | -0.053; 24.4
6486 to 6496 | 0.082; 21.6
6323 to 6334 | 0.001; 23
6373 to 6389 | -0.006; 23.2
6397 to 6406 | 0.019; 22.7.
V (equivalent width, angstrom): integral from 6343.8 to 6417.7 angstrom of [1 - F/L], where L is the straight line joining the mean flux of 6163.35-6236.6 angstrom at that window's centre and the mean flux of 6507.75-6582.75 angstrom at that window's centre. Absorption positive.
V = -1.3 angstrom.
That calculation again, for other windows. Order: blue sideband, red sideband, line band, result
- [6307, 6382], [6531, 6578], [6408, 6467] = -2.6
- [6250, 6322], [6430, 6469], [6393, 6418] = 0.4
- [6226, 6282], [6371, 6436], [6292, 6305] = -0.2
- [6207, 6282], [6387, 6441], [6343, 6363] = 0.5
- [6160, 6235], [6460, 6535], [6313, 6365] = 0.6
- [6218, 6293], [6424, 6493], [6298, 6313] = 0.0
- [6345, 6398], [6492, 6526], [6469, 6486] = -1.2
